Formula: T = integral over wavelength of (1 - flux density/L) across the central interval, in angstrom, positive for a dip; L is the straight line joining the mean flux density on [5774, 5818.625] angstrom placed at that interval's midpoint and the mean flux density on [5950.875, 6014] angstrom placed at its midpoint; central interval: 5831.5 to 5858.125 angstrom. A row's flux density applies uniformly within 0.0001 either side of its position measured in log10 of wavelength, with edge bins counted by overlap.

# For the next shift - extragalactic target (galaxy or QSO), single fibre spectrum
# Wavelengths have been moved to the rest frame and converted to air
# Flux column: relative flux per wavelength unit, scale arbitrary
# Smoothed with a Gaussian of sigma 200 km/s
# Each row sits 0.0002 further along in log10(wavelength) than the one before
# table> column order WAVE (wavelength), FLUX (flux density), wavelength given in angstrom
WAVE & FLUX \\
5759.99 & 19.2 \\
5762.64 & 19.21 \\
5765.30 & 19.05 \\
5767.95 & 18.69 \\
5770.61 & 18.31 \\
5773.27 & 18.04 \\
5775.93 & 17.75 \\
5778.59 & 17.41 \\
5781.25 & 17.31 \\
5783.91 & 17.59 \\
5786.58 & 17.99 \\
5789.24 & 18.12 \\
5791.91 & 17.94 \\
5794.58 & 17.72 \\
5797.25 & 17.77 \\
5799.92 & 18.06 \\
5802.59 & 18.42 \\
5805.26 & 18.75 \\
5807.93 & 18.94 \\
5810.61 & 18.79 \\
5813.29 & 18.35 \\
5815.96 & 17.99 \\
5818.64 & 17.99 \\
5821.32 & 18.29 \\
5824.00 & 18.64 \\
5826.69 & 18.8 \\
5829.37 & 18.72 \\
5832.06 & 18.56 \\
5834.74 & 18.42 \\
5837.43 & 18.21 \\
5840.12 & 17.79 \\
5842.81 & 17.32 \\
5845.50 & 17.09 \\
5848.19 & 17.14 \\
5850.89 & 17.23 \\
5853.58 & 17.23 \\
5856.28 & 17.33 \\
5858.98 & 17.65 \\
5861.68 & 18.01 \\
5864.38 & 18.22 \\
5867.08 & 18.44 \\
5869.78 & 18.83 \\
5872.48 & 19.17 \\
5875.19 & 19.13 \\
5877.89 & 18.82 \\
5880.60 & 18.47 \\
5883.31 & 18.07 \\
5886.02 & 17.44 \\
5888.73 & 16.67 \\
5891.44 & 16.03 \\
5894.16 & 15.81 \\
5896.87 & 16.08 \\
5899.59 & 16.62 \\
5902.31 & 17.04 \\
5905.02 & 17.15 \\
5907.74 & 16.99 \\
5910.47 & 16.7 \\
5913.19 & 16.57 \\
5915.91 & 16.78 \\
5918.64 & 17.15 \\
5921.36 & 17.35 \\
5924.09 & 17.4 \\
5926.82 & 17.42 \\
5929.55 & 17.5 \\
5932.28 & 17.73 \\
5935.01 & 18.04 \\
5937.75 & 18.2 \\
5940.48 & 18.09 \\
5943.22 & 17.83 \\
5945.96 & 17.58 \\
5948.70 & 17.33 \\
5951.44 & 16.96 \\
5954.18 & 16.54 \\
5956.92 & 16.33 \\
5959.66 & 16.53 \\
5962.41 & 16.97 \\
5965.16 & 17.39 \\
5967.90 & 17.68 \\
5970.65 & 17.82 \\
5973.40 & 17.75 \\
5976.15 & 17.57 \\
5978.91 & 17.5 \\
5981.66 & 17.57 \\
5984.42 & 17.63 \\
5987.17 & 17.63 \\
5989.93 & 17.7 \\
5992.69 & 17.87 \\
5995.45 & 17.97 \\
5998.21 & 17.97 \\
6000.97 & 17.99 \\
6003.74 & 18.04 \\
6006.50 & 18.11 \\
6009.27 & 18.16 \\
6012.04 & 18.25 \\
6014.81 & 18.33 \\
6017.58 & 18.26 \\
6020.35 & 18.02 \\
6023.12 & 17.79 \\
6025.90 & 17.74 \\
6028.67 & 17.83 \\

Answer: 0.5 angstrom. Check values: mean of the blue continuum 18.1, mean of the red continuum 17.6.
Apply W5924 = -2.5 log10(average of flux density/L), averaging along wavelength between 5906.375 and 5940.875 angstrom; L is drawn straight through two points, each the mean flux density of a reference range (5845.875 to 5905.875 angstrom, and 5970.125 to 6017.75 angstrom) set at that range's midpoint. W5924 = 0.02 mag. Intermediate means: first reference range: 17.6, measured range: 17.4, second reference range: 17.9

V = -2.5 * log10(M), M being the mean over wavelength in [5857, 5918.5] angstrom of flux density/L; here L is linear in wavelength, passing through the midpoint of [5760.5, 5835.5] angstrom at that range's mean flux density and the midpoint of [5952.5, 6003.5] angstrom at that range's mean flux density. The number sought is 0.03 mag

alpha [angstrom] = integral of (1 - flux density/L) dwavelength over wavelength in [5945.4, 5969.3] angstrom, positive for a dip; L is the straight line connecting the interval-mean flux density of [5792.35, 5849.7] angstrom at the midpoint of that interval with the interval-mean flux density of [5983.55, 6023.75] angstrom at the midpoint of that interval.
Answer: 1.35 angstrom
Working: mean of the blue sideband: 18.2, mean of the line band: 17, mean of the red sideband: 18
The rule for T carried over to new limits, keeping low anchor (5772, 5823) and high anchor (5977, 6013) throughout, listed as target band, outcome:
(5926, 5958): 0.8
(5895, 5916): 1.5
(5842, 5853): 0.5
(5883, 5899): 1.2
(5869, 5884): -0.7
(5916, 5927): 0.4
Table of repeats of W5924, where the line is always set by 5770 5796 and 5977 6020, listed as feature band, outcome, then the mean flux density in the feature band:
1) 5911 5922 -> 0.059 mag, 16.9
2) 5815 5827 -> -0.029 mag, 18.3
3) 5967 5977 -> 0.012 mag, 17.7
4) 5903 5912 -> 0.058 mag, 17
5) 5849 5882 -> -0.021 mag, 18.2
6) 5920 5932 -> 0.027 mag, 17.4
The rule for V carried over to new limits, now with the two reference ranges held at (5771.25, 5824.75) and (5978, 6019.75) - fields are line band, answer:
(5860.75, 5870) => -0.018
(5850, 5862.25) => 0.036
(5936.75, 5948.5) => 0.008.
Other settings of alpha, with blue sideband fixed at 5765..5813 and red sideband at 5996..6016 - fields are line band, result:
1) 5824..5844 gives -0.2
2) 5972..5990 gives 0.5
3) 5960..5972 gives 0.5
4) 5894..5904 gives 0.9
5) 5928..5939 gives 0.2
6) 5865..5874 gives -0.3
